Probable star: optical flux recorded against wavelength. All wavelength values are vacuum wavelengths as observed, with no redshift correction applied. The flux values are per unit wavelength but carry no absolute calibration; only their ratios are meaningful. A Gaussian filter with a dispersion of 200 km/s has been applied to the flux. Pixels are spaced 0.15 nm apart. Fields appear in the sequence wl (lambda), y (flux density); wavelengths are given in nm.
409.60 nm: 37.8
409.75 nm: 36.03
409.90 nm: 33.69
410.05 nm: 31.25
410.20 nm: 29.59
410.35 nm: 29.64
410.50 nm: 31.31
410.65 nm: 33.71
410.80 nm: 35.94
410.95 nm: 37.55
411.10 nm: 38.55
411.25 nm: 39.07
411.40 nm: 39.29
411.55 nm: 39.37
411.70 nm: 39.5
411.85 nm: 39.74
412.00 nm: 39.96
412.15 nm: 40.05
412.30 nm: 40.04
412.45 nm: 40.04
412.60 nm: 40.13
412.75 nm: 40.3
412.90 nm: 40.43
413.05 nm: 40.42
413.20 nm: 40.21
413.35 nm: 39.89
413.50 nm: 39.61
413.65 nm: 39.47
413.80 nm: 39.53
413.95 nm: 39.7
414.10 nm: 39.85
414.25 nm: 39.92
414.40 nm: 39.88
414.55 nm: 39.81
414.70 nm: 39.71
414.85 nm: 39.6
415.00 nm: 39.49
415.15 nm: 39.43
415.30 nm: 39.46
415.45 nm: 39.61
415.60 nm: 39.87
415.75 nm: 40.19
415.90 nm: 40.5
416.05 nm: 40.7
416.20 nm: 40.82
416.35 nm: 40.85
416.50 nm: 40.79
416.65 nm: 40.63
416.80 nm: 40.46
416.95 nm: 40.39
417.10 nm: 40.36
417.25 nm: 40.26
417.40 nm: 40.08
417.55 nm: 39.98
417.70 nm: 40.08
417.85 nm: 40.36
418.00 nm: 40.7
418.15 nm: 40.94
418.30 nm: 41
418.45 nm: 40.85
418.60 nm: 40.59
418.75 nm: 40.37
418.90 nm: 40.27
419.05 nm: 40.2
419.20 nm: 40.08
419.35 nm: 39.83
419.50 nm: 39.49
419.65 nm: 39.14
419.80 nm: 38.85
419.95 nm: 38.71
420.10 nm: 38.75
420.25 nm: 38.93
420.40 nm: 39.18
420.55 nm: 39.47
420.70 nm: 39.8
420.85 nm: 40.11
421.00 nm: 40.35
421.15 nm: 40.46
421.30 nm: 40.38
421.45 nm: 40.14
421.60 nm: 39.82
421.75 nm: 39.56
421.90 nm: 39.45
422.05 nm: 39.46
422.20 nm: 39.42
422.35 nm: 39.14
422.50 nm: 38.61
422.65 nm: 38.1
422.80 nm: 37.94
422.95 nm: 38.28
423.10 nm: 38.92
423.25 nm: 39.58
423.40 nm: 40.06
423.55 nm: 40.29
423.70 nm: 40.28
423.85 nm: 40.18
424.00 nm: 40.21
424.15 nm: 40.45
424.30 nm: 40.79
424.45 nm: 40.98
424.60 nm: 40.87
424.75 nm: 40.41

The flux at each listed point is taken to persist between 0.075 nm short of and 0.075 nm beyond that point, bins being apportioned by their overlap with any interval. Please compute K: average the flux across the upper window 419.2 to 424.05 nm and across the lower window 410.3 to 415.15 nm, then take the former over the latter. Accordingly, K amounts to 1.02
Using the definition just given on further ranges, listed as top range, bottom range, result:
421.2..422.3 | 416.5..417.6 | 0.99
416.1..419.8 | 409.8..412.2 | 1.12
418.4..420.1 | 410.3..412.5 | 1.06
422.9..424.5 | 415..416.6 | 1.00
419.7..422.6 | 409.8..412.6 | 1.08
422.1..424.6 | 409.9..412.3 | 1.09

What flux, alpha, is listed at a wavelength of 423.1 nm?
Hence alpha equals 38.92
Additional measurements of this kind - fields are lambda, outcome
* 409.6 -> 37.8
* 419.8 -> 38.85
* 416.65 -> 40.63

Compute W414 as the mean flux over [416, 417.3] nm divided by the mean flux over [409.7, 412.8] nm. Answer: 1.10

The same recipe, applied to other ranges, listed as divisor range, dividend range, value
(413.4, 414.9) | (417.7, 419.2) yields 1.02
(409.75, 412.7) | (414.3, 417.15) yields 1.09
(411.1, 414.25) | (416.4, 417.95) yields 1.01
